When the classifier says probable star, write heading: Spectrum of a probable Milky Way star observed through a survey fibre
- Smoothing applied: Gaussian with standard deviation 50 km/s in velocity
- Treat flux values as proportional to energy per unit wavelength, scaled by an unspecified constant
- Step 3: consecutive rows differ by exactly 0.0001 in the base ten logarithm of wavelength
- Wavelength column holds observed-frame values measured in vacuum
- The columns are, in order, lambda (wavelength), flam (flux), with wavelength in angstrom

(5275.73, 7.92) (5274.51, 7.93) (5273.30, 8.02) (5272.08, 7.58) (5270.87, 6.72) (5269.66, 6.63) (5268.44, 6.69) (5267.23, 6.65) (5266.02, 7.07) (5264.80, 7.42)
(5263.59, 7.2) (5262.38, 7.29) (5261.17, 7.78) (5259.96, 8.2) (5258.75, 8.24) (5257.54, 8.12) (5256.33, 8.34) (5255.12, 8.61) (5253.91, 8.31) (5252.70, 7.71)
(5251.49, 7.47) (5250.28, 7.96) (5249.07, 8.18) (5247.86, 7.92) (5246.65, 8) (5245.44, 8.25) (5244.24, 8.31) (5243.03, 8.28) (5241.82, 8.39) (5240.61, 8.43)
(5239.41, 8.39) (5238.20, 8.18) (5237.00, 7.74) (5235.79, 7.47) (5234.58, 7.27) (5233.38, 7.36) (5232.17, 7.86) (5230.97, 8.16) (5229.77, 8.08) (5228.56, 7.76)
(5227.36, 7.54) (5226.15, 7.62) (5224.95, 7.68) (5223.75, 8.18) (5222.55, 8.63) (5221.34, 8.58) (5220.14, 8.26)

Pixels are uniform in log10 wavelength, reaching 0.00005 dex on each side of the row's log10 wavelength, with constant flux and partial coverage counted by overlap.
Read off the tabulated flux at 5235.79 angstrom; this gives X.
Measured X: 7.47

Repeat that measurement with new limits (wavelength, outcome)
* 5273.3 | 8.02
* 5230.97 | 8.16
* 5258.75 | 8.24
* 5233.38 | 7.36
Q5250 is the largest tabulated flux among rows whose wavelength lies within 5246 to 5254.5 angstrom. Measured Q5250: 8.31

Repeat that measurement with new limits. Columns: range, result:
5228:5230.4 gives 8.08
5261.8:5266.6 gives 7.42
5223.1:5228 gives 8.18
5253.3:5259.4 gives 8.61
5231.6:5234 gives 7.86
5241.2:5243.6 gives 8.39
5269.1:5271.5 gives 6.72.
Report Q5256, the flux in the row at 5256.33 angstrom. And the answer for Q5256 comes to 8.34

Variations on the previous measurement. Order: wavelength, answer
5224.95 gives 7.68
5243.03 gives 8.28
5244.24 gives 8.31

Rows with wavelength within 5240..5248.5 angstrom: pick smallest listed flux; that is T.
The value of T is 7.92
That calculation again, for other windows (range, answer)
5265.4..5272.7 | 6.63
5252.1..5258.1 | 7.71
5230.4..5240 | 7.27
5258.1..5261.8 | 7.78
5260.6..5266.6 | 7.07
